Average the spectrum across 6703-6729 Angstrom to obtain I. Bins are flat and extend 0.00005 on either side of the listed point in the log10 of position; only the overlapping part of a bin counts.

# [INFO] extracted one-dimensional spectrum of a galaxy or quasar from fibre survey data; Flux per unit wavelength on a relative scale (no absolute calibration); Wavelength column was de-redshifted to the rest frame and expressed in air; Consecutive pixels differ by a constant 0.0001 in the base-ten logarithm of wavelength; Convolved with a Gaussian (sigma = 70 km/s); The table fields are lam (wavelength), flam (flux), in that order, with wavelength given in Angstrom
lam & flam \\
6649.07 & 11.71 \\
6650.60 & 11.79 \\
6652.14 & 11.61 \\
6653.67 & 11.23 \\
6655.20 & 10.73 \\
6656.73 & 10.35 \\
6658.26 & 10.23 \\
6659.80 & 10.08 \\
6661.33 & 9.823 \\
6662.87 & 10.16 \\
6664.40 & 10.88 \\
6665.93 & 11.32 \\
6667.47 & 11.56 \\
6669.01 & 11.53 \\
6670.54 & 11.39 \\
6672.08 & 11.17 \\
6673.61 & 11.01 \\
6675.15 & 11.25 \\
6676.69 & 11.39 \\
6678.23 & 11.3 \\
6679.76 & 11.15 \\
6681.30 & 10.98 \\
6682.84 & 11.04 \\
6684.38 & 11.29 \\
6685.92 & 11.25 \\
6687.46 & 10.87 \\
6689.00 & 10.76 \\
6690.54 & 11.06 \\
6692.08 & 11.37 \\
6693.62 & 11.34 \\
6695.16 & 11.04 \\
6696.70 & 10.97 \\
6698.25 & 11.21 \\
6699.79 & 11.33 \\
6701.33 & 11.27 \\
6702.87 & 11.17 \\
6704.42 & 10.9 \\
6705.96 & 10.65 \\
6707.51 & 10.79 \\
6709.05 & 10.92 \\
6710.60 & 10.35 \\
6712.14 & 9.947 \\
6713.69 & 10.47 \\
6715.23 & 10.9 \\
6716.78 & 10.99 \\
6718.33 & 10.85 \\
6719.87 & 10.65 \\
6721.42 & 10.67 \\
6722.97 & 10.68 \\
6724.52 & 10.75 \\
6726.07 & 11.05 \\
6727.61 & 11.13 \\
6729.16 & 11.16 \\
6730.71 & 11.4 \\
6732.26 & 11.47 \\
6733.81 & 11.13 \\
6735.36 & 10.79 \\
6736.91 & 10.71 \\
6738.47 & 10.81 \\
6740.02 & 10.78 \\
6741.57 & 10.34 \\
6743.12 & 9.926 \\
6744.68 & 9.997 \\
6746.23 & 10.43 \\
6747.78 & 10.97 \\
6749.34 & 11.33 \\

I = 10.8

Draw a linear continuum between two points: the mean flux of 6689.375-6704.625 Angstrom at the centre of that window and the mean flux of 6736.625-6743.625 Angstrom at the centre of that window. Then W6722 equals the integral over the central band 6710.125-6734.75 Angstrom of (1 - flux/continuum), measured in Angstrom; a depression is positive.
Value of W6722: -0.2 Angstrom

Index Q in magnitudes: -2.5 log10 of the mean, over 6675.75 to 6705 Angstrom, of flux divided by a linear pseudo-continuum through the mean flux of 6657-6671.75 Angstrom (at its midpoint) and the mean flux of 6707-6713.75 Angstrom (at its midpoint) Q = -0.05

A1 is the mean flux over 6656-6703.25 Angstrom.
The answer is 11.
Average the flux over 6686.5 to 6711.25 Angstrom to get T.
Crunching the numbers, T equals 11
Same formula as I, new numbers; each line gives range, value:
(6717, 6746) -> 10.8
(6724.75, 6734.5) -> 11.2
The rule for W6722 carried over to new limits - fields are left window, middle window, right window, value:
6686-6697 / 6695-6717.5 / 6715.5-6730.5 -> 0.3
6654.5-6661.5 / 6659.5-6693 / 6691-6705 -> -1.1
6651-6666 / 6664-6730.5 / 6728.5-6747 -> -2.1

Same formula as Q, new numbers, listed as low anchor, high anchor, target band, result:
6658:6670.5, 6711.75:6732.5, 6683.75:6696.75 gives -0.03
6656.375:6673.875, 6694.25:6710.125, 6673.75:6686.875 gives -0.03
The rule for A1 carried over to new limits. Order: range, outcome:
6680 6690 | 11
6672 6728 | 11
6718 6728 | 10.8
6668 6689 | 11.2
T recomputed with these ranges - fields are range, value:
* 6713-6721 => 10.8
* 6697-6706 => 11.1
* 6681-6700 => 11.1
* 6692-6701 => 11.2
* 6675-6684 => 11.2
